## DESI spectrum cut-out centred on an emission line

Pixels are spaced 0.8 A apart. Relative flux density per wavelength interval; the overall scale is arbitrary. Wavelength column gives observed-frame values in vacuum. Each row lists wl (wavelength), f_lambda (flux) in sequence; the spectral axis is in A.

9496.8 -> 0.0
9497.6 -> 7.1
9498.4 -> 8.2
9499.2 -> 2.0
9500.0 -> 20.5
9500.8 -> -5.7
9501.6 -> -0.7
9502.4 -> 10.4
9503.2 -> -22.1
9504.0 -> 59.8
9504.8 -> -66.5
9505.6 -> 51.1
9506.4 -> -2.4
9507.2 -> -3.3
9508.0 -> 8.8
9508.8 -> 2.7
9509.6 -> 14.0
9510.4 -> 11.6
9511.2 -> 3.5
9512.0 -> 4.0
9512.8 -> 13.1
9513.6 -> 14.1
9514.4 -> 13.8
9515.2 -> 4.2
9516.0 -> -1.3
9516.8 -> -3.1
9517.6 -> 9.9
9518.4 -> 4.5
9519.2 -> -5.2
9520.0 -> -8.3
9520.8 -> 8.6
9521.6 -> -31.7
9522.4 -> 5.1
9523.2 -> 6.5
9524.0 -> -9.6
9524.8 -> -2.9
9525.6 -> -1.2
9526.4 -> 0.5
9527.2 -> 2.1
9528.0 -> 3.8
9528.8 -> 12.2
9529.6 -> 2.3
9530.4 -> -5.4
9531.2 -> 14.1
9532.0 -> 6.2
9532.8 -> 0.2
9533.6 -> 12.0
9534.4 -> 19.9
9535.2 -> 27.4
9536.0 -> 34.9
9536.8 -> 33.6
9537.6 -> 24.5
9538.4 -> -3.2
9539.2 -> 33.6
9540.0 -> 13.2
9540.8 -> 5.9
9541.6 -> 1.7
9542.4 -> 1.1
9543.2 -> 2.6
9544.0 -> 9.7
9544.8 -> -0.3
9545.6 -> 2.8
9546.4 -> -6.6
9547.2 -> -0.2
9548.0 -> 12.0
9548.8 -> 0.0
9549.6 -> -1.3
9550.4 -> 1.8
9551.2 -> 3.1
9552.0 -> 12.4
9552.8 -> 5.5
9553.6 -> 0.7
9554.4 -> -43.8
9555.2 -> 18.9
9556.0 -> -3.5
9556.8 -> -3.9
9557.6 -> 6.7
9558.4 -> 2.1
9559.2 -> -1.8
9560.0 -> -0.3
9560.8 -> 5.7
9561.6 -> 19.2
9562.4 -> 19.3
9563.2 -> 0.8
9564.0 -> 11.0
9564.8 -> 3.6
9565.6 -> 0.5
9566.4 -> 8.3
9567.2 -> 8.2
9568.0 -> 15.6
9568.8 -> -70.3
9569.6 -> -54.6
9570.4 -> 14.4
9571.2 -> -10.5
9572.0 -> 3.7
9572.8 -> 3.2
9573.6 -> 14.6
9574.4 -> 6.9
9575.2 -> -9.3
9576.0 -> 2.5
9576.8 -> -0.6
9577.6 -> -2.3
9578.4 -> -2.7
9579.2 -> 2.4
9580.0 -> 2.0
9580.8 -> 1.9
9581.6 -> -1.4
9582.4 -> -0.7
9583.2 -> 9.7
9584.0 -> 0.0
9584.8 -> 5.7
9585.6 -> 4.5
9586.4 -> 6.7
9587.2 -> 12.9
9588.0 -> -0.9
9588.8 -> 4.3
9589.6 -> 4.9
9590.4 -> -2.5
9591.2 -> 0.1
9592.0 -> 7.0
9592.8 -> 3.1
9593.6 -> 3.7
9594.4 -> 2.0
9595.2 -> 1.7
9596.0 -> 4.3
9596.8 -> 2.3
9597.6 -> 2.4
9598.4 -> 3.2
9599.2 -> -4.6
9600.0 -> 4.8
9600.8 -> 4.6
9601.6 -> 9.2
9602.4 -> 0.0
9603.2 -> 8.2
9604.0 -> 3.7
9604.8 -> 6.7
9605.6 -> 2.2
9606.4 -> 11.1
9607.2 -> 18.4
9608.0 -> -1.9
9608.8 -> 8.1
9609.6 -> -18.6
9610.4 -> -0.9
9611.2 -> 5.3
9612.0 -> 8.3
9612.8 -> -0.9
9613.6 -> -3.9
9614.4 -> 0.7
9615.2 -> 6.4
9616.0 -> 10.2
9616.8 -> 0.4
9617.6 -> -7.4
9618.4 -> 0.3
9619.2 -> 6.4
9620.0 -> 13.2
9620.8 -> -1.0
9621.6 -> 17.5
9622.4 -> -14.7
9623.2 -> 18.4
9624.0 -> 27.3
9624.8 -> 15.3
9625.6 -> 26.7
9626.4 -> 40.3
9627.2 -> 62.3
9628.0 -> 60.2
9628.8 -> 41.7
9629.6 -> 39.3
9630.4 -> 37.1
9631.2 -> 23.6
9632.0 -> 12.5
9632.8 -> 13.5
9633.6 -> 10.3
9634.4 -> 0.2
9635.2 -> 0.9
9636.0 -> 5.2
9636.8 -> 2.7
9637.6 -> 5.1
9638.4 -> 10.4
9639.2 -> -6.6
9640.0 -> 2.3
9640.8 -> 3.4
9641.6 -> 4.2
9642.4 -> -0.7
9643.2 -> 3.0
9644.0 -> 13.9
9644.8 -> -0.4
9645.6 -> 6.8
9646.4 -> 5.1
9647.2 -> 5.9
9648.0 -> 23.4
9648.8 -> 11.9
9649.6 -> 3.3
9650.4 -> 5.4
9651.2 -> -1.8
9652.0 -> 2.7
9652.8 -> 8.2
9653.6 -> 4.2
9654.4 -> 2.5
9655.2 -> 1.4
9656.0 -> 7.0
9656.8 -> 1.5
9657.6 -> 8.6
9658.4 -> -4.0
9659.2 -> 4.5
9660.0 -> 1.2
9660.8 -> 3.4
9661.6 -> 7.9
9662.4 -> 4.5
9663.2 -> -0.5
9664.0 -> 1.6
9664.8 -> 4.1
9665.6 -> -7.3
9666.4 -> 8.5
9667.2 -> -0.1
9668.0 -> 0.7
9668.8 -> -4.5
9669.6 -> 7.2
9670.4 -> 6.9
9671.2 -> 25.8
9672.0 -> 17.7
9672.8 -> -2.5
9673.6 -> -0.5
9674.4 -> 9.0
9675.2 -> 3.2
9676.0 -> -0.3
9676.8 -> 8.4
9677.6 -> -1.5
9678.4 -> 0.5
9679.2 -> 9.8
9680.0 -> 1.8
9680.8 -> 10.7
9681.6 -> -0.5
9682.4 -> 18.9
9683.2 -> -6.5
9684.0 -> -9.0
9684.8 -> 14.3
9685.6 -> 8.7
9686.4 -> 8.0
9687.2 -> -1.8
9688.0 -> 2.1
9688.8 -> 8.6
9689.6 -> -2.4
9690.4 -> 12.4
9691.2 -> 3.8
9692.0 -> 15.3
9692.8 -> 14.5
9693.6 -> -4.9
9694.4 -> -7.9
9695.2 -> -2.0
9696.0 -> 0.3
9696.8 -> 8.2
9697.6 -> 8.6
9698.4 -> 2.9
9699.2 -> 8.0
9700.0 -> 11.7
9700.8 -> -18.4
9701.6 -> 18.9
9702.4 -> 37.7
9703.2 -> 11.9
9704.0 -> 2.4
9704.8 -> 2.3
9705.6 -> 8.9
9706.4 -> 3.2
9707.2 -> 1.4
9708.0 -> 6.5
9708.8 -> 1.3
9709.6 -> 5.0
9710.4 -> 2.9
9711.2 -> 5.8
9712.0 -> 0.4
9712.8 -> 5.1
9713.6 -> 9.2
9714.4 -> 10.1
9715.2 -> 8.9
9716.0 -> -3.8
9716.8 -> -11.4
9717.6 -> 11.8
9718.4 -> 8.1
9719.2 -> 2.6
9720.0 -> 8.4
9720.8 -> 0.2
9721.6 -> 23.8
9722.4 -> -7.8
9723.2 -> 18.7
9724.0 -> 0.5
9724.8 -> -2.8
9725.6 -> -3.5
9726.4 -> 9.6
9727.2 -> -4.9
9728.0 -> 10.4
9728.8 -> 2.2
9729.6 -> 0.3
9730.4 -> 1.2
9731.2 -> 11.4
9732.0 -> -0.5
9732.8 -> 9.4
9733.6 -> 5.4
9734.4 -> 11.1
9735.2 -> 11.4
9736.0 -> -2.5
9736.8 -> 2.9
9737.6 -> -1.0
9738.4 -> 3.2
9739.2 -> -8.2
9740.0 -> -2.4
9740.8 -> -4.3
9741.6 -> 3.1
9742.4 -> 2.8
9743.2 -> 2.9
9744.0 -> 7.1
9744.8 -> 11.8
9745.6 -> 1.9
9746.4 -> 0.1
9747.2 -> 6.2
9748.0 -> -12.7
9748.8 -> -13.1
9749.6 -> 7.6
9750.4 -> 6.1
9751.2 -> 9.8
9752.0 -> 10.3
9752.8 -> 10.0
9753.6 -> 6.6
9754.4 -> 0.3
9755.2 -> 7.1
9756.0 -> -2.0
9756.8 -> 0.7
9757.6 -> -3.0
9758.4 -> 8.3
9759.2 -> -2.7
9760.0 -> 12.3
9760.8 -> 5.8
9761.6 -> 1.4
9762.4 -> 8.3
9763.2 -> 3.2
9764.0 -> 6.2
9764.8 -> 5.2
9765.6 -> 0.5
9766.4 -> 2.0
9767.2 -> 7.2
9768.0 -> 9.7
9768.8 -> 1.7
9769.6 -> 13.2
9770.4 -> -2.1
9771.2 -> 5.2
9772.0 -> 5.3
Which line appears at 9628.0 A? [O III]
